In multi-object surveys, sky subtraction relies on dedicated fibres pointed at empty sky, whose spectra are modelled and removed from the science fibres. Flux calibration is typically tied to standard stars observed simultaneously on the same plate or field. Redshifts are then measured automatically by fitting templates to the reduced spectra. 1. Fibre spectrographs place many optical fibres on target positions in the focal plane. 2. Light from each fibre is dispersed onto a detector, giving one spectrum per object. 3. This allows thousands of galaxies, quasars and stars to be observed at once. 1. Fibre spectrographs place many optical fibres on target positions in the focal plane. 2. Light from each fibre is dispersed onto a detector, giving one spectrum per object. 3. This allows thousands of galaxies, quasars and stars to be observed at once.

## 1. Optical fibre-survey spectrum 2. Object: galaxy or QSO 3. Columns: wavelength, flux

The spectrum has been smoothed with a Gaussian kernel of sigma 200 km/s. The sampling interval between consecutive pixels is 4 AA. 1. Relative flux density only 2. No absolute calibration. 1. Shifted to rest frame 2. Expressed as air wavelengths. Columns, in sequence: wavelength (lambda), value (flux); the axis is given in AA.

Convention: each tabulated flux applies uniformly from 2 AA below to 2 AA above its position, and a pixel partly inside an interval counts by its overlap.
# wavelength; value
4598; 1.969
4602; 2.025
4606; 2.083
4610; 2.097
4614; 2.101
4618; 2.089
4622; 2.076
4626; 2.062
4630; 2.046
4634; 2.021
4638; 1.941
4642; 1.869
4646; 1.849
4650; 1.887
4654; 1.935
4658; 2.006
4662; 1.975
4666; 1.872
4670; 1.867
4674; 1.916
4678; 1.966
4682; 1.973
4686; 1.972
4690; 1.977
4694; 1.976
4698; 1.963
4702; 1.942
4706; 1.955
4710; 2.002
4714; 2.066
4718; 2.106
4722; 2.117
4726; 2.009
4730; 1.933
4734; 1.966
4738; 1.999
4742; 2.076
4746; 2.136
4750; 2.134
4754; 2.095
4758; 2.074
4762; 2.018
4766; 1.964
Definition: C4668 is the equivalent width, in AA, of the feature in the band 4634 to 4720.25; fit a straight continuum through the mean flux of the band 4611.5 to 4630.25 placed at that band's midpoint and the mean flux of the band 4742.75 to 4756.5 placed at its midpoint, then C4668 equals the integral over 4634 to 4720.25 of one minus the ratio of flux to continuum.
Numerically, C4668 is 5.7 AA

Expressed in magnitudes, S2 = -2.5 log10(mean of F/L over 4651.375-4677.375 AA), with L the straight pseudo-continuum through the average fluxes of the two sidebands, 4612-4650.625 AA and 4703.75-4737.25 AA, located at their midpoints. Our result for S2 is 0.042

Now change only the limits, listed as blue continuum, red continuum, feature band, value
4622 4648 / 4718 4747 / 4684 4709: 0.03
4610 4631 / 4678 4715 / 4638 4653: 0.09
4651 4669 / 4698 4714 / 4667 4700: 0.01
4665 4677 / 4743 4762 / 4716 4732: -0.01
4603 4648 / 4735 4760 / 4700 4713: 0.05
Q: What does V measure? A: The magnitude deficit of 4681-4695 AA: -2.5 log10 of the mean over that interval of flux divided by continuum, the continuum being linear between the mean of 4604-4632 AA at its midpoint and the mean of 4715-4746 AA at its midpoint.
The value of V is 0.04 mag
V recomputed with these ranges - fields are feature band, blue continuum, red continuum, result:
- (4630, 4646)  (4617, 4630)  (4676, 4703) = 0.056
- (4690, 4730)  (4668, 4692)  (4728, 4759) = -0.008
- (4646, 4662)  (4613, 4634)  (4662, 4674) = 0.008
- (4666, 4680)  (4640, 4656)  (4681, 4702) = 0.013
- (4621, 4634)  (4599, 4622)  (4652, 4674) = -0.014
